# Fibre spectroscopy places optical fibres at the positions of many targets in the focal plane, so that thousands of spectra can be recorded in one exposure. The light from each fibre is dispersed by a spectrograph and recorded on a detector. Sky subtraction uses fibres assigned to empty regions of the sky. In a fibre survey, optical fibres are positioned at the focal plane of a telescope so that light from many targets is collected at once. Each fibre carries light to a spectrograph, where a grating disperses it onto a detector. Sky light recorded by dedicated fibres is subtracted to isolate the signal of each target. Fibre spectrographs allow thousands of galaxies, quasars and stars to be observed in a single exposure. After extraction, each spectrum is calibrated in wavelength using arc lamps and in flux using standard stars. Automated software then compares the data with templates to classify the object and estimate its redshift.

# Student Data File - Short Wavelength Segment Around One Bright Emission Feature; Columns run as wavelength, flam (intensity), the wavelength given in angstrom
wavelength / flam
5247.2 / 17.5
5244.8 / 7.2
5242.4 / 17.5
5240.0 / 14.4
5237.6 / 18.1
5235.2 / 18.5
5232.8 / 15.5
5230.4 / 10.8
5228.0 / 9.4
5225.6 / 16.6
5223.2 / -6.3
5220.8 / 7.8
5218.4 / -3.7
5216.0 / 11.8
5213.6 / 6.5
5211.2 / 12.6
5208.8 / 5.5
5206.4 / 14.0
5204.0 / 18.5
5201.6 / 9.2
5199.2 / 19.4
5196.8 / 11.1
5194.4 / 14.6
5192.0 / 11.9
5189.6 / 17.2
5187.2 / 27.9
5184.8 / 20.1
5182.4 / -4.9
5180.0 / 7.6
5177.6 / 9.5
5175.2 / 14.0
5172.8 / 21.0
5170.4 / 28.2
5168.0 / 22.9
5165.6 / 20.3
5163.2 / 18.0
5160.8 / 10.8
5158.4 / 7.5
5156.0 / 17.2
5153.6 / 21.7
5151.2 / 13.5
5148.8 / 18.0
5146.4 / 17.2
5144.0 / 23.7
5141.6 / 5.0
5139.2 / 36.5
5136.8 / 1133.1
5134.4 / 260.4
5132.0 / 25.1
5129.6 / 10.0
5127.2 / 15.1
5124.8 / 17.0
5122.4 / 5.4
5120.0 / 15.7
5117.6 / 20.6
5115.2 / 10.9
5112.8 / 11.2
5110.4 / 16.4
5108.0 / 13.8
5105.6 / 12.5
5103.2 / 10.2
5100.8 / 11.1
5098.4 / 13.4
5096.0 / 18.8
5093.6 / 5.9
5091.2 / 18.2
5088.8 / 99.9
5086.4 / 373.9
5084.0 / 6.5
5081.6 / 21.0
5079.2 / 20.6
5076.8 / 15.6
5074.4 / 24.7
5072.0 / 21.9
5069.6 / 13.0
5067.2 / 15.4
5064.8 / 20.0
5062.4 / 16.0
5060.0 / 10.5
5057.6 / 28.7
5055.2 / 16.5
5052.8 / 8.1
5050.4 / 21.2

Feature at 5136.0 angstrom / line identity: [O III]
